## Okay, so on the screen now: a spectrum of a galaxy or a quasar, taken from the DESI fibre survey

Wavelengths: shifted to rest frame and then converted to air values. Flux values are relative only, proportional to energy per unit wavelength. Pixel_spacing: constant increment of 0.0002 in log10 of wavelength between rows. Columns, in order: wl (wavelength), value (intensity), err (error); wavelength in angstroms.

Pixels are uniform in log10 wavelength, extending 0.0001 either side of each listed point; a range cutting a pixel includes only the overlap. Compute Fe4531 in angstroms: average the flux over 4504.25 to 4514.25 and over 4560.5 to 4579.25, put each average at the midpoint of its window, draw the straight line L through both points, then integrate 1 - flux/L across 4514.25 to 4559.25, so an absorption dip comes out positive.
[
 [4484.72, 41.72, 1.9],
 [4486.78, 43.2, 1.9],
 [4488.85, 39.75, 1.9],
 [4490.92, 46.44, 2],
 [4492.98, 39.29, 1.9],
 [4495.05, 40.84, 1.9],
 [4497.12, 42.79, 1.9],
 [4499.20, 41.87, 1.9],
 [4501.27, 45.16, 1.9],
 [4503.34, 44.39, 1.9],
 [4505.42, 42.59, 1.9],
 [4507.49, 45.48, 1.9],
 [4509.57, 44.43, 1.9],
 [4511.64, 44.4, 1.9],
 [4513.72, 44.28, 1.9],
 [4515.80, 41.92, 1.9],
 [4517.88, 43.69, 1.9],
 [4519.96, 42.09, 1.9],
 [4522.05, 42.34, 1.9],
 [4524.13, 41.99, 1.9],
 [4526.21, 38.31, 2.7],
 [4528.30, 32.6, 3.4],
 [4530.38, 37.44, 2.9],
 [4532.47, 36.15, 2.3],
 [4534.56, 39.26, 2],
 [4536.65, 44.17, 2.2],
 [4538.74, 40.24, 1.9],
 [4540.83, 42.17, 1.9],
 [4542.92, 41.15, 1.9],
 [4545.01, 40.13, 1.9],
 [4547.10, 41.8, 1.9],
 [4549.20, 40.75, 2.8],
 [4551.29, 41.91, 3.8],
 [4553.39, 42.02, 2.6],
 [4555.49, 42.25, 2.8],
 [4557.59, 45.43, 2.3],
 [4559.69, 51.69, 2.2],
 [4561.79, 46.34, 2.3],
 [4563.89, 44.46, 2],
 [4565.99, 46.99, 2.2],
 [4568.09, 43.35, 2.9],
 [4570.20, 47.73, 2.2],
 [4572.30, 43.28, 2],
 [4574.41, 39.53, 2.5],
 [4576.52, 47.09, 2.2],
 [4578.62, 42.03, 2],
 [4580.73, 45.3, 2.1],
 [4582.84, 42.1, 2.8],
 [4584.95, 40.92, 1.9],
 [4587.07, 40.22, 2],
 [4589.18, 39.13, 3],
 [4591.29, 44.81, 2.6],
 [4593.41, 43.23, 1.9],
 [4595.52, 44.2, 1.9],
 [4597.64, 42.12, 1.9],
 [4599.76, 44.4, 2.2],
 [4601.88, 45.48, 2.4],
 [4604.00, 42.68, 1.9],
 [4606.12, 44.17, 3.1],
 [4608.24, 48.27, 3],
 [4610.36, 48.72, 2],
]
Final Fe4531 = 3.5 angstroms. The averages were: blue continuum 44.2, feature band 41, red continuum 44.7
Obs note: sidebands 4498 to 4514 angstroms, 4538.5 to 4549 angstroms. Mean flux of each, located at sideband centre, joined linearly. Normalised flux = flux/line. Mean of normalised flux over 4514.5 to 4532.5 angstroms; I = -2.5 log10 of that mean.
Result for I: 0.08 mag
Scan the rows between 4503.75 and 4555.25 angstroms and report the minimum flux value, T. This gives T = 32.6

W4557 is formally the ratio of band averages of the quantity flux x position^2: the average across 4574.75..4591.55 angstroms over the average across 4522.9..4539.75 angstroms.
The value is 1.1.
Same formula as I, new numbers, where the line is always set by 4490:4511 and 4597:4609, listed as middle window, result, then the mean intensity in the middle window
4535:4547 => 0.059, 41.5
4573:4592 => 0.049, 42.3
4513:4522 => 0.018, 42.8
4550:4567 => -0.026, 45.1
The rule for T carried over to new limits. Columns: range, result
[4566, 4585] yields 39.53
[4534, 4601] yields 39.13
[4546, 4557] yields 40.75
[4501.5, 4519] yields 41.92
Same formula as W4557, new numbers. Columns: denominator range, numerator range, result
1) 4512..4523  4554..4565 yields 1.09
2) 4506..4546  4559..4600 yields 1.09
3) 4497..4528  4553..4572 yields 1.09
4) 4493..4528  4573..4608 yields 1.05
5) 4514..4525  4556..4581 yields 1.09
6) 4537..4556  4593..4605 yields 1.08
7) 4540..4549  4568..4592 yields 1.06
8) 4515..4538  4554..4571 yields 1.17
